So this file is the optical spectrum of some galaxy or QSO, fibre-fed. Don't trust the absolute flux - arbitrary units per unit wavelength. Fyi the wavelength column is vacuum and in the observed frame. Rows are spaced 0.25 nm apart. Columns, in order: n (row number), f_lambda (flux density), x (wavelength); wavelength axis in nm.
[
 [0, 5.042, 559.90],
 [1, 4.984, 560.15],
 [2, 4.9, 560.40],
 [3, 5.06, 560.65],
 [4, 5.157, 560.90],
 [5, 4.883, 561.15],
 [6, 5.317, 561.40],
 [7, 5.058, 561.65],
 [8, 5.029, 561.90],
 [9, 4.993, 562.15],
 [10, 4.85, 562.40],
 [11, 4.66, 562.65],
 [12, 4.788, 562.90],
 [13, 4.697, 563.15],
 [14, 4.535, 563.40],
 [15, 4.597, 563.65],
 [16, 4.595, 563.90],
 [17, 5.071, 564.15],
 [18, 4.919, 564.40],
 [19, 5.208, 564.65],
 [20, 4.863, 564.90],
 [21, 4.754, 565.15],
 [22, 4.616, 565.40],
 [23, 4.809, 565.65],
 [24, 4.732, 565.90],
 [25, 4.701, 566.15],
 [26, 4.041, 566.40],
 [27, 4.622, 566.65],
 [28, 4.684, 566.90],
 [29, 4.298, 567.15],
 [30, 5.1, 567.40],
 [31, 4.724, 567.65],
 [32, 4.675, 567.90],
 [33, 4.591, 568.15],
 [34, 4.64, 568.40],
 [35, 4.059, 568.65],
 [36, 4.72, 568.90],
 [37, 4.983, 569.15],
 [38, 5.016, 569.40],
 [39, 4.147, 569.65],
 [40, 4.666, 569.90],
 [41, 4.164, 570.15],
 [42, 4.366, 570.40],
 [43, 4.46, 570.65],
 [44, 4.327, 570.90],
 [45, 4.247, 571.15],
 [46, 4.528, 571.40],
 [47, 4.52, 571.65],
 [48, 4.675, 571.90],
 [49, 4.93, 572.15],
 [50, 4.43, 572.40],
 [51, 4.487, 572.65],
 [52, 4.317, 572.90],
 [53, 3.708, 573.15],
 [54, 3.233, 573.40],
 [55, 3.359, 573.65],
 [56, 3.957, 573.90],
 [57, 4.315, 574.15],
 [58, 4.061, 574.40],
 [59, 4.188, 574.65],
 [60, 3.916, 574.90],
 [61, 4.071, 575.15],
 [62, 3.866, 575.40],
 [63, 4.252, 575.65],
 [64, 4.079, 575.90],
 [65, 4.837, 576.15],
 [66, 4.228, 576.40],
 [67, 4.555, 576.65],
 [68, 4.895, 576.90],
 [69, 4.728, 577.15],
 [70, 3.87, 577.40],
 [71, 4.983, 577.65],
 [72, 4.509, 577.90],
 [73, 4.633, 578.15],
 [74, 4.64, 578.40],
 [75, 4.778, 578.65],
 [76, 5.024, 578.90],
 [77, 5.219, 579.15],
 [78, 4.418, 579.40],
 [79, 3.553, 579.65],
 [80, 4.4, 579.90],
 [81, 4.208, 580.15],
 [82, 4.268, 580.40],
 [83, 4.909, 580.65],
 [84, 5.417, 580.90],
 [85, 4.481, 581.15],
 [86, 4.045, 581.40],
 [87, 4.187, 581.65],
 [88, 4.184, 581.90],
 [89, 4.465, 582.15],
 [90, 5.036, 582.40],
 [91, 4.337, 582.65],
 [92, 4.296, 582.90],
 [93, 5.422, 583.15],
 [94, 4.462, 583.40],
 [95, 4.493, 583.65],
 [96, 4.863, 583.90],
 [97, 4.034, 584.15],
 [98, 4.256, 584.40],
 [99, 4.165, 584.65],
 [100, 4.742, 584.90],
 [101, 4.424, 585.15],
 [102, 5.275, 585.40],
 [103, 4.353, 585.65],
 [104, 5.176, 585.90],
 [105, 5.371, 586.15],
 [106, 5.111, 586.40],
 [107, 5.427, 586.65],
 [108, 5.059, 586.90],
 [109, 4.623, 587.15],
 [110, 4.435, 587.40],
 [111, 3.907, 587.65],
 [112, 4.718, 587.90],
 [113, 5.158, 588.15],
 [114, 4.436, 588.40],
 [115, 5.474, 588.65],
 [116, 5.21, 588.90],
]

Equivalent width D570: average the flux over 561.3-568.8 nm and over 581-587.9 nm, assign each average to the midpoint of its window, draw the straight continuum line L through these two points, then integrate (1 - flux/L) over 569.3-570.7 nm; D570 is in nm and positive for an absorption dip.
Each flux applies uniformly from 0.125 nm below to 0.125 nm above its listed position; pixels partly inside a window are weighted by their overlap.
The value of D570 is 0.07 nm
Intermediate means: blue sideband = 4.74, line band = 4.46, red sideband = 4.62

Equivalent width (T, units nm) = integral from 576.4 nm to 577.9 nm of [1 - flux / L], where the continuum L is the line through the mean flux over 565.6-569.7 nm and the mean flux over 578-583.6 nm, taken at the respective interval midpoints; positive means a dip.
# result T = 0.00 nm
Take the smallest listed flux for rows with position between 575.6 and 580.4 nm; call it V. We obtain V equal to 3.553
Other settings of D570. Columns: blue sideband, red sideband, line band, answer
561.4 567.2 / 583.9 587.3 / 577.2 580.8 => 0.17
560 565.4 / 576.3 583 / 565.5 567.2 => 0.09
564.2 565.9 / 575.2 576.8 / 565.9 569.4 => 0.08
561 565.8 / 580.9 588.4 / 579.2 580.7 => 0.12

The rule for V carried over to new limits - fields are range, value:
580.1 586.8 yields 4.034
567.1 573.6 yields 3.233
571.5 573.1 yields 4.317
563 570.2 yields 4.041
